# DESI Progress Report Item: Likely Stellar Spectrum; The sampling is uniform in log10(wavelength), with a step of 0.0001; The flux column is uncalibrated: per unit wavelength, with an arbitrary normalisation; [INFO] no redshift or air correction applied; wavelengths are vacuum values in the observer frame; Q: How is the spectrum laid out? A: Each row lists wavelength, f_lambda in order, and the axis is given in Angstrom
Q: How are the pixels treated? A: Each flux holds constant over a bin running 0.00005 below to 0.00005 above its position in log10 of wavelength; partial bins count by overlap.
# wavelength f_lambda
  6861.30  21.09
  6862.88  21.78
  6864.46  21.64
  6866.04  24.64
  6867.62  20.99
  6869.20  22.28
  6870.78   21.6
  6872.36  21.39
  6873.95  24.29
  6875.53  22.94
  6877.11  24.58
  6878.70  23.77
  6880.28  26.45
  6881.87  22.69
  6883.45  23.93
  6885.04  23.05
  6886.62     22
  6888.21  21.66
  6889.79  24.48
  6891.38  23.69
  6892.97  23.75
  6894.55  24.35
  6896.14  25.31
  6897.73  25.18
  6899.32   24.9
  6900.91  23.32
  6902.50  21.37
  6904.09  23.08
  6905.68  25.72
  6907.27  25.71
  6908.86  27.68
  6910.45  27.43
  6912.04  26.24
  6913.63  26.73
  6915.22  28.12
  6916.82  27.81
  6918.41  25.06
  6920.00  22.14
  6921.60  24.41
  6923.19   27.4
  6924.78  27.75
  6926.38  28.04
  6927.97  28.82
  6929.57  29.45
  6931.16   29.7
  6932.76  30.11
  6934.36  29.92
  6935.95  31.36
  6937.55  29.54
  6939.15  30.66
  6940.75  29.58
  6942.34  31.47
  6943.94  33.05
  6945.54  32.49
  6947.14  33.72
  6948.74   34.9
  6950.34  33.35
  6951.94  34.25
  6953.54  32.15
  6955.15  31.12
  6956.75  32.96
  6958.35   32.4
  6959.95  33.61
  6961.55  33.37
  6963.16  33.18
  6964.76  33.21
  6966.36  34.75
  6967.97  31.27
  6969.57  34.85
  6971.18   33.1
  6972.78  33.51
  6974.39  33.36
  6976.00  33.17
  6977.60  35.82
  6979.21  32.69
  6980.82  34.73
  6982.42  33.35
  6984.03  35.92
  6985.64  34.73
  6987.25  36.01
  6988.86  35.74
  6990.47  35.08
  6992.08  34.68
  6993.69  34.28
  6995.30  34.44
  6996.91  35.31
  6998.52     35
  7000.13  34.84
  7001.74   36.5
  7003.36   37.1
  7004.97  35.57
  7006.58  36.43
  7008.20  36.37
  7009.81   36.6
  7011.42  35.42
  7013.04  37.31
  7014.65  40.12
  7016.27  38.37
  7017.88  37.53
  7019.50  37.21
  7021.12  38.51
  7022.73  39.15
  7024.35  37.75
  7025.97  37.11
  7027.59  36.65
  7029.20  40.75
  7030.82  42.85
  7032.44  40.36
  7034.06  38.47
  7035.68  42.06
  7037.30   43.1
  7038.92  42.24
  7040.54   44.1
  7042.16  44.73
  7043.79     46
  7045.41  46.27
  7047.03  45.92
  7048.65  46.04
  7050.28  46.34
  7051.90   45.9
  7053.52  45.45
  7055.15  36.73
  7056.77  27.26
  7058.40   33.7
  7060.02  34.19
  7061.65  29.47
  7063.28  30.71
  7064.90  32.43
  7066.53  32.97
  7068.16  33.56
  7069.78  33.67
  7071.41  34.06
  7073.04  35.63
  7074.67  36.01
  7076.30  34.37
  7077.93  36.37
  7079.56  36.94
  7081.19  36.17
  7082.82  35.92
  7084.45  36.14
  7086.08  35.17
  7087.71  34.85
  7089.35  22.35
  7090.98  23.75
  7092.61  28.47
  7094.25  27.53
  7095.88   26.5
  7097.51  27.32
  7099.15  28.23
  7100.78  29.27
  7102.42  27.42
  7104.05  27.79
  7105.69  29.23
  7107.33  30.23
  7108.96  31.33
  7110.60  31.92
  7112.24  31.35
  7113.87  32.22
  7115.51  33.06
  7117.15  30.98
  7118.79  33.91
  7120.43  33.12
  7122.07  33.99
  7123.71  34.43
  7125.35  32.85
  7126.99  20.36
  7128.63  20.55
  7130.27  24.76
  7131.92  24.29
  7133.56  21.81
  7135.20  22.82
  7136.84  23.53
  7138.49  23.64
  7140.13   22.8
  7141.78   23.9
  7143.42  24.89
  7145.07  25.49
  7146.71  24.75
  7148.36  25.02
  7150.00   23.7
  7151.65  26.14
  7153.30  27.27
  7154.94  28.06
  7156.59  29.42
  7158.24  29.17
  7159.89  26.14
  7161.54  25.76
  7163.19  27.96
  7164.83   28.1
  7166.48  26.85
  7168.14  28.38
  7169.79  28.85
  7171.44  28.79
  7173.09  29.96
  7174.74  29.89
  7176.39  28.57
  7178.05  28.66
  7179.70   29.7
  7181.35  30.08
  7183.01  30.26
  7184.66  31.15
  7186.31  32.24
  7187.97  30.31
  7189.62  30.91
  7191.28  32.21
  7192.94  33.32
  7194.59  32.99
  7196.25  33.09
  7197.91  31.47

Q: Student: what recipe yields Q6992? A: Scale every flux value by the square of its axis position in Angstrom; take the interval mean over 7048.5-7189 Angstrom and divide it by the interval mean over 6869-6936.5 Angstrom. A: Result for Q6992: 1.3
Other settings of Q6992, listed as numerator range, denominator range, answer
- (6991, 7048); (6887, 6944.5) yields 1.50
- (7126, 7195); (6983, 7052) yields 0.73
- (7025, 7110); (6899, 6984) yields 1.22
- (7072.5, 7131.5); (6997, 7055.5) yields 0.79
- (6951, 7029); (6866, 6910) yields 1.53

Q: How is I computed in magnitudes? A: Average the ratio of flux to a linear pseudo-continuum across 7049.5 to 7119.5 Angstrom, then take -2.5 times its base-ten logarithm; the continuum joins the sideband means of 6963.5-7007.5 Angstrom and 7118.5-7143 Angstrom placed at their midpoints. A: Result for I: -0.13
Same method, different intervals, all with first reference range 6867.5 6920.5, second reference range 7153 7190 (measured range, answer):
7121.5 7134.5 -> 0.07 mag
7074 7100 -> -0.15 mag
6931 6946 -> -0.22 mag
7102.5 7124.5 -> -0.13 mag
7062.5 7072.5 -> -0.21 mag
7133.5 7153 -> 0.18 mag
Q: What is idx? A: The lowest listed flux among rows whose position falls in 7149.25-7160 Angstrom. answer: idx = 23.7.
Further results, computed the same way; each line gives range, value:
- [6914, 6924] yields 22.14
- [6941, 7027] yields 31.12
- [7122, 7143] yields 20.36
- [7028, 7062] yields 27.26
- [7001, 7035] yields 35.42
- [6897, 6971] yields 21.37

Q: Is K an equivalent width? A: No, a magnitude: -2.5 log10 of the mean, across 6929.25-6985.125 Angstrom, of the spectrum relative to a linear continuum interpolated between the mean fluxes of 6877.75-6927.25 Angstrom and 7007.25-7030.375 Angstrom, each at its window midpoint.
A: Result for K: -0.06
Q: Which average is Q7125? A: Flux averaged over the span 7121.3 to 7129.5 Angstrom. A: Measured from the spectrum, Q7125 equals 28.4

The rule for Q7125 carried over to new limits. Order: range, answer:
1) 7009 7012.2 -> 36.1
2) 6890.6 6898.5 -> 24.5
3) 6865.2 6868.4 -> 22.8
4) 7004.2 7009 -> 36.1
